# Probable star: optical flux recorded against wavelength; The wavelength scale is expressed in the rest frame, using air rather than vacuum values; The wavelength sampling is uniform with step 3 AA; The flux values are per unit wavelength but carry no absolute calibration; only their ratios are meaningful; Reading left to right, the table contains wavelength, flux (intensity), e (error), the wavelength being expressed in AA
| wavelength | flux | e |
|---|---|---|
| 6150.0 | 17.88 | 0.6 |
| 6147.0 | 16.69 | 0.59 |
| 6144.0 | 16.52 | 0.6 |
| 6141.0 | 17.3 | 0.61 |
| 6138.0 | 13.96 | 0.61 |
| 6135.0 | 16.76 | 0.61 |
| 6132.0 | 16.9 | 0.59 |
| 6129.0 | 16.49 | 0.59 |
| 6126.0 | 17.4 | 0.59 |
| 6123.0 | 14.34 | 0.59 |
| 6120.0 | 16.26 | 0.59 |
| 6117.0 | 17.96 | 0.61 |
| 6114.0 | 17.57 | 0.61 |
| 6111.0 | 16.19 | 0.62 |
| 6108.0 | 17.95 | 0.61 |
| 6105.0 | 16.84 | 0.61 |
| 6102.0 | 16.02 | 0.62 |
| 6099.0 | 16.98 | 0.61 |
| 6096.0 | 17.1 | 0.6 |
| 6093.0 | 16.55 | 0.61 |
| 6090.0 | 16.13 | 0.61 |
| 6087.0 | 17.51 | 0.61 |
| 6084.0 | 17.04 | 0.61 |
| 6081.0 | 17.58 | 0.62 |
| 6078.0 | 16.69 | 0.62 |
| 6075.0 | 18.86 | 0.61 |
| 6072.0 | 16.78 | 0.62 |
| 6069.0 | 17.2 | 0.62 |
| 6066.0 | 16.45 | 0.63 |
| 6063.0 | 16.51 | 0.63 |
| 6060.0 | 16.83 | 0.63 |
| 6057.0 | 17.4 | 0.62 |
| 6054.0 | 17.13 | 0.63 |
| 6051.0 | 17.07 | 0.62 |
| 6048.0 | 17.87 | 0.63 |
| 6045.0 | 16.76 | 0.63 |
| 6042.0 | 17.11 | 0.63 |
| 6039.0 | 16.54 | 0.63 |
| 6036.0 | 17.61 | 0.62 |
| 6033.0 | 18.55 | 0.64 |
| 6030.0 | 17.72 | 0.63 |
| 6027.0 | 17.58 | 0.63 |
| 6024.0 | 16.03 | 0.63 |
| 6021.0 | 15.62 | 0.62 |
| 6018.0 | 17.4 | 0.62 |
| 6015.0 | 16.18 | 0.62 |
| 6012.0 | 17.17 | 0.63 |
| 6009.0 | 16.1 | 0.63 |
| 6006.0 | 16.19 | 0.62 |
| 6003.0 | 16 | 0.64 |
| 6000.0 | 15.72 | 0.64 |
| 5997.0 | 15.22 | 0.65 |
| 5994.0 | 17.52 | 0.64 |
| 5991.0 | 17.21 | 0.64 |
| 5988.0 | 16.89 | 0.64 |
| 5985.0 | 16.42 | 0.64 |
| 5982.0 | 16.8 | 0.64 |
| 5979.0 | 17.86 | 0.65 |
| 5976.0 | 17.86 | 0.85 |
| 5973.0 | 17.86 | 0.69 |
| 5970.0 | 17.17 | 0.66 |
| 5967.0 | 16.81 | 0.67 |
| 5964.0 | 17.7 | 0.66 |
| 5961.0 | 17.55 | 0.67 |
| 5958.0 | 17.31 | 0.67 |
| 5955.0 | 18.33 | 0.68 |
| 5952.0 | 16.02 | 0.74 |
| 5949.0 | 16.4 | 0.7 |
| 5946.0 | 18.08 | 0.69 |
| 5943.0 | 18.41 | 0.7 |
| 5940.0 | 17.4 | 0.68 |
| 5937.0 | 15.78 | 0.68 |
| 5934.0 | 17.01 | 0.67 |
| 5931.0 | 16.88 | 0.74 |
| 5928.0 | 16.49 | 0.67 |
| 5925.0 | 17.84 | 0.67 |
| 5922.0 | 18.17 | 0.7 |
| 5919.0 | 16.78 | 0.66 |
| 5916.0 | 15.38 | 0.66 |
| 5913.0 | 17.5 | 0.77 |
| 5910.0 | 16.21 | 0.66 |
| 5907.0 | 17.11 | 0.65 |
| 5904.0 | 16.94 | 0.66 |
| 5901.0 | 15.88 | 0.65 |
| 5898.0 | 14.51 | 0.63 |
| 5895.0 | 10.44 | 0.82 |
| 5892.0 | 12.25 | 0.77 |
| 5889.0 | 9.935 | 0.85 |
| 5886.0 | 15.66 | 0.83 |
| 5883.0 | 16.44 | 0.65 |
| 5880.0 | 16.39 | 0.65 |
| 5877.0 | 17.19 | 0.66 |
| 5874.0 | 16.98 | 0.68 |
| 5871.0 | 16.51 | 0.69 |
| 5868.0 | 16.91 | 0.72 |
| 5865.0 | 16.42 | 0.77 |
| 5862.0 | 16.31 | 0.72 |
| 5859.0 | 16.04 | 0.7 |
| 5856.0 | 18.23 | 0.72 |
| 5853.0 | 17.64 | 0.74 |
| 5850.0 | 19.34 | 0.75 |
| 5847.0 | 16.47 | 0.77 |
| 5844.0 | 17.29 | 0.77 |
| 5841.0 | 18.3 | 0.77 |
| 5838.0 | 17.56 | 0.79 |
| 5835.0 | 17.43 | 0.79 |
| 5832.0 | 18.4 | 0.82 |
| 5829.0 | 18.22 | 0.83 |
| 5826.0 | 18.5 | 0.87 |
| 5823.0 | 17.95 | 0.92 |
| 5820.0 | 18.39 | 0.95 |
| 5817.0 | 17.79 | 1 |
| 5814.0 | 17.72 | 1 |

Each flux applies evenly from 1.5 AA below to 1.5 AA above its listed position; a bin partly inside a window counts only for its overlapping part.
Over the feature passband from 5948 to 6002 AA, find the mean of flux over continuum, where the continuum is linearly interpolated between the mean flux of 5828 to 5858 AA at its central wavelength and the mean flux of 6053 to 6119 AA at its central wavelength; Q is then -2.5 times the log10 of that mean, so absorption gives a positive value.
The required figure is 0.024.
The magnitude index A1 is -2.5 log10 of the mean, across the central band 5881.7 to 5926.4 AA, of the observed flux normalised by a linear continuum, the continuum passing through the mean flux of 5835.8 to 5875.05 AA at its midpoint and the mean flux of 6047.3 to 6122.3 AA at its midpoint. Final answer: 0.12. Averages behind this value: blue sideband 17.2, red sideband 17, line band 15.4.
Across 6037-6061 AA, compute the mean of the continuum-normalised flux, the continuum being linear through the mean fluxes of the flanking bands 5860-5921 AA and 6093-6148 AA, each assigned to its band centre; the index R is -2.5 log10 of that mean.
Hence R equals -0.05 mag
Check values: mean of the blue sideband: 15.6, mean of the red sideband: 16.6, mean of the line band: 17.1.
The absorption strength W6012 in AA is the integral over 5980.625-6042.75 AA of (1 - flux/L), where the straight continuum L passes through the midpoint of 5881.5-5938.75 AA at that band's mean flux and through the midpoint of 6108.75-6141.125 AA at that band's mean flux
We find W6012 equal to -2.7 AA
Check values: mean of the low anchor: 15.7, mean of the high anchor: 16.5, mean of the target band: 16.7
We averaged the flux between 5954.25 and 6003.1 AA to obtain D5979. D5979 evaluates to 17.1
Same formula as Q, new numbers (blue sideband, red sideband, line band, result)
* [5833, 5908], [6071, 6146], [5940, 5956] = -0.07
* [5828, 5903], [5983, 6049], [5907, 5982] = -0.04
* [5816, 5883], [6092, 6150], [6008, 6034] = 0.00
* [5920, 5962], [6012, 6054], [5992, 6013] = 0.06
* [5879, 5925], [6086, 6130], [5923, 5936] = -0.10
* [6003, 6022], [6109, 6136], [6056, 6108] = -0.03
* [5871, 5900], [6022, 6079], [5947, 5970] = -0.10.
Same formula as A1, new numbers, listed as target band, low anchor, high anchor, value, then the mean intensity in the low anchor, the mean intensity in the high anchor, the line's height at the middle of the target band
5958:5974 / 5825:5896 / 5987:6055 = -0.043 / 16.5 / 16.8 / 16.7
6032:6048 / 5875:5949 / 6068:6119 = -0.034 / 16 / 17.1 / 16.8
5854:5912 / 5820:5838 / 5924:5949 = 0.131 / 18.1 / 17.2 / 17.6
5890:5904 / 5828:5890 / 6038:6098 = 0.241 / 16.9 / 17.1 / 16.9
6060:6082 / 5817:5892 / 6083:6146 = -0.027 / 16.9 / 16.7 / 16.7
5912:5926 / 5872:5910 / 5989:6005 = -0.114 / 15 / 16.3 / 15.4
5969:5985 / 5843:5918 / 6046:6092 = -0.054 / 16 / 17.1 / 16.6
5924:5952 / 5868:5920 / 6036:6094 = -0.079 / 15.4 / 17.1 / 15.9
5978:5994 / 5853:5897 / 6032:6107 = -0.043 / 15.5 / 17.1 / 16.4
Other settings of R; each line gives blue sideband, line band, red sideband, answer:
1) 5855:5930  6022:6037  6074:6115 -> -0.047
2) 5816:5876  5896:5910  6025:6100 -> 0.099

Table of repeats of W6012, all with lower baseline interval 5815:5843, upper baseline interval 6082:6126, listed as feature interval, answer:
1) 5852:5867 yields 0.84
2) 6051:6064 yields 0.00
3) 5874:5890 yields 2.10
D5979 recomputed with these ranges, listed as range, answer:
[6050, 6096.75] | 17.1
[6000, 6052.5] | 16.9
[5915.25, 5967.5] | 17.2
